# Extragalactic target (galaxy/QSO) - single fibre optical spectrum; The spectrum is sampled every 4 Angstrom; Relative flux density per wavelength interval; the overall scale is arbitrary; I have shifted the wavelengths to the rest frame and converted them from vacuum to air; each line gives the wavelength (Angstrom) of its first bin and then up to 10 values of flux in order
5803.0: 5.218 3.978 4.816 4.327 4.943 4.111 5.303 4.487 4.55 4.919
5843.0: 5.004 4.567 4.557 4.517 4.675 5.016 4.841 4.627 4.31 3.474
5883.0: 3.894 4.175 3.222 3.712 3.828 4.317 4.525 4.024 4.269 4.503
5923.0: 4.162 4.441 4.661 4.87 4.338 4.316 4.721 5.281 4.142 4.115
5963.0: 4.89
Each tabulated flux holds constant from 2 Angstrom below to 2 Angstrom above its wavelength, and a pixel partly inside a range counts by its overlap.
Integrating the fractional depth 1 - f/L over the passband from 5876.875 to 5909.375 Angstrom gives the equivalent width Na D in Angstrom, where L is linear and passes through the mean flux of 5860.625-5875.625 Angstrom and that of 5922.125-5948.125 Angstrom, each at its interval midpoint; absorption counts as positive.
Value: 5.25 Angstrom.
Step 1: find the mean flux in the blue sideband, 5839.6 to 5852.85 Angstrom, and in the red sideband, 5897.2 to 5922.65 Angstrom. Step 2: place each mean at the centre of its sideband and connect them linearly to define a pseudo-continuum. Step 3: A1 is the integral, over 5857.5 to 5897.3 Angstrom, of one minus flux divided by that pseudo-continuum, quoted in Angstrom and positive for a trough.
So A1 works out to 2.8 Angstrom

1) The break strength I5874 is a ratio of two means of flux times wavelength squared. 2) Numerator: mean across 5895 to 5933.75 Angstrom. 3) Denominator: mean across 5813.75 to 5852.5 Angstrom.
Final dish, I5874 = 0.94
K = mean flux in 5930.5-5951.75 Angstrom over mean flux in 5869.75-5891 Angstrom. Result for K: 1.2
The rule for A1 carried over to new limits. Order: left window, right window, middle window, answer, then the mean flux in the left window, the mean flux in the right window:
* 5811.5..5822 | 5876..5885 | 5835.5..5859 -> -2.8 Angstrom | 4.61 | 3.75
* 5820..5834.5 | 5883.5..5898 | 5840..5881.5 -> -3.9 Angstrom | 4.65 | 3.73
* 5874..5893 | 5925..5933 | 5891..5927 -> 0.8 Angstrom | 3.79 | 4.55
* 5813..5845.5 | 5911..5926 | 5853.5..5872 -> -0.8 Angstrom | 4.7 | 4.28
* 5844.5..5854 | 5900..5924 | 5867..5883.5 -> 1.0 Angstrom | 4.58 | 4.29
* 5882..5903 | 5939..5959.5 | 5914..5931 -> -0.8 Angstrom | 3.81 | 4.53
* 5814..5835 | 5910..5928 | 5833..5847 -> -0.6 Angstrom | 4.64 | 4.29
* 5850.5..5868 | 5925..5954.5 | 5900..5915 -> 1.3 Angstrom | 4.73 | 4.63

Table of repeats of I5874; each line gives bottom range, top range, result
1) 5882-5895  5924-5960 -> 1.24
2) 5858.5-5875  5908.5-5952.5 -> 0.97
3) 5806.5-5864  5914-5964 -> 1.00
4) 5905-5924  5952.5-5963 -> 1.02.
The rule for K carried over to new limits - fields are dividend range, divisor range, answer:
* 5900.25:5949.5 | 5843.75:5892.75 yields 1.02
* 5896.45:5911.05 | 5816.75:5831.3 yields 0.88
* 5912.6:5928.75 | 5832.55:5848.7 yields 0.91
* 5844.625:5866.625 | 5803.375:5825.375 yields 1.04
